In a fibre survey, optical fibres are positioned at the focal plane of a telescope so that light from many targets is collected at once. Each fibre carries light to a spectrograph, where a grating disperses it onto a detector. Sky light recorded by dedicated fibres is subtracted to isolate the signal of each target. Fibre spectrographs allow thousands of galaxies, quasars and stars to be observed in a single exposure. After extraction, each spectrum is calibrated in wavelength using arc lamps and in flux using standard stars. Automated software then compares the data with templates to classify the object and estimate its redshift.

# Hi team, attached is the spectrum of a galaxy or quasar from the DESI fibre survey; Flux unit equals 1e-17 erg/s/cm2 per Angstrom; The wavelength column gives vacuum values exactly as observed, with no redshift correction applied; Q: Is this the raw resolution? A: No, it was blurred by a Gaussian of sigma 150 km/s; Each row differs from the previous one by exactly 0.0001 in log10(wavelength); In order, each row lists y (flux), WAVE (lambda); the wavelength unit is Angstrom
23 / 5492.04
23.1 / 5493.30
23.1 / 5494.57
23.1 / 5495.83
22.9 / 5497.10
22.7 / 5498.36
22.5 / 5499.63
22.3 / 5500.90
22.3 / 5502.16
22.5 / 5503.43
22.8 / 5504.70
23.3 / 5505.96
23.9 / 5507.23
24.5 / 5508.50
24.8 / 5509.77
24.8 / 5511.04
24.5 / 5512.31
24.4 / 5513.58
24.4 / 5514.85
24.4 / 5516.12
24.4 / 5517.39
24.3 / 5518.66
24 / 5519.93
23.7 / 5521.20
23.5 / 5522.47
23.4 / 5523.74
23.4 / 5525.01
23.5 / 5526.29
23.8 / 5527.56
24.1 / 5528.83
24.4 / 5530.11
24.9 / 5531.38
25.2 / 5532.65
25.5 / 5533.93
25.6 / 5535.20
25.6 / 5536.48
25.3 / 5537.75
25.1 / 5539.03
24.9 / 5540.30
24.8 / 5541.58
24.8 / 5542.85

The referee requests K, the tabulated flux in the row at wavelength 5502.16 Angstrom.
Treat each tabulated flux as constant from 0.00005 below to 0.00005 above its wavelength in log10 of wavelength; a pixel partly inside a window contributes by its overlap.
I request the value 22.3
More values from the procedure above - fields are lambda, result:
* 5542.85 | 24.8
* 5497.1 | 22.9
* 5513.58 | 24.4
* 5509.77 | 24.8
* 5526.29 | 23.5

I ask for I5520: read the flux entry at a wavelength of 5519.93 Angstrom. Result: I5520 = 24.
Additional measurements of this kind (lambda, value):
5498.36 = 22.7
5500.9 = 22.3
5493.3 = 23.1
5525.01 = 23.4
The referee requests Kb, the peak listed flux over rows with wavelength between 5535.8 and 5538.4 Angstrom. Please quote 25.6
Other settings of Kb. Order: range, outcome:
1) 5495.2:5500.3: 23.1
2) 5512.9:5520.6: 24.4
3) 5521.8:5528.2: 23.8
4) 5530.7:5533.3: 25.2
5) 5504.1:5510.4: 24.8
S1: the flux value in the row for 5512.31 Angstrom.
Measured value 24.5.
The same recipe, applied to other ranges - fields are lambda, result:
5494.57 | 23.1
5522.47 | 23.5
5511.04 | 24.8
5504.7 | 22.8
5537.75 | 25.3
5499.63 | 22.5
